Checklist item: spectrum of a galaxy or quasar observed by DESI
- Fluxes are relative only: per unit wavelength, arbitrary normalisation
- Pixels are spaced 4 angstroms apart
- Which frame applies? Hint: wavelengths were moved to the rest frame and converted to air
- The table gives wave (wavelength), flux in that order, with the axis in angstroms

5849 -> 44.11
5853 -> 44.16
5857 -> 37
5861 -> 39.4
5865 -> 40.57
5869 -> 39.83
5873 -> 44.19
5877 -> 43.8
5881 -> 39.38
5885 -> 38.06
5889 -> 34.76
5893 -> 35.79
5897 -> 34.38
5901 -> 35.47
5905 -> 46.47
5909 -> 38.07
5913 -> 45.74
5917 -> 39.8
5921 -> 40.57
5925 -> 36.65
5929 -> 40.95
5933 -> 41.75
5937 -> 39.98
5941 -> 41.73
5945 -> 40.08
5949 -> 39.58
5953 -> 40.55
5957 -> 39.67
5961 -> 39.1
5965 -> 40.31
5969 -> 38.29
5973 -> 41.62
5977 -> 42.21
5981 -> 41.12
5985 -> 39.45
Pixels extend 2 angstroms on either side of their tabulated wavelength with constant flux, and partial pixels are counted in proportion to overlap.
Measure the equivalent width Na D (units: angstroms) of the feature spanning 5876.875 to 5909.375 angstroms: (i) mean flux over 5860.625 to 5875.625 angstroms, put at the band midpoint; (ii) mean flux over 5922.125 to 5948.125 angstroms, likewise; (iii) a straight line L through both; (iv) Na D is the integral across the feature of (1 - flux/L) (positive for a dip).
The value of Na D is 2.1 angstroms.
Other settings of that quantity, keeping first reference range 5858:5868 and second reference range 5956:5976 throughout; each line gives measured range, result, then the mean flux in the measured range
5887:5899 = 1.44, 35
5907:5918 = -0.42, 41.3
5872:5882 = -0.73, 42.6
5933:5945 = -0.31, 40.9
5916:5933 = 0.04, 39.7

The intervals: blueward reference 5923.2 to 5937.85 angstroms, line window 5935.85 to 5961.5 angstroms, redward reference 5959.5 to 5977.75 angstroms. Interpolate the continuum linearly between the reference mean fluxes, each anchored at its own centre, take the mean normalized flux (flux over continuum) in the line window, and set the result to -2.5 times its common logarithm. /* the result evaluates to 0.00 mag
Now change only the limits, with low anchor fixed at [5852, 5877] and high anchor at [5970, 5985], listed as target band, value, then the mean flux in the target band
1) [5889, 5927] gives 0.06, 39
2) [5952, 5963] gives 0.04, 39.7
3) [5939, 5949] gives 0.01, 40.6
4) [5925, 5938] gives 0.02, 40.3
